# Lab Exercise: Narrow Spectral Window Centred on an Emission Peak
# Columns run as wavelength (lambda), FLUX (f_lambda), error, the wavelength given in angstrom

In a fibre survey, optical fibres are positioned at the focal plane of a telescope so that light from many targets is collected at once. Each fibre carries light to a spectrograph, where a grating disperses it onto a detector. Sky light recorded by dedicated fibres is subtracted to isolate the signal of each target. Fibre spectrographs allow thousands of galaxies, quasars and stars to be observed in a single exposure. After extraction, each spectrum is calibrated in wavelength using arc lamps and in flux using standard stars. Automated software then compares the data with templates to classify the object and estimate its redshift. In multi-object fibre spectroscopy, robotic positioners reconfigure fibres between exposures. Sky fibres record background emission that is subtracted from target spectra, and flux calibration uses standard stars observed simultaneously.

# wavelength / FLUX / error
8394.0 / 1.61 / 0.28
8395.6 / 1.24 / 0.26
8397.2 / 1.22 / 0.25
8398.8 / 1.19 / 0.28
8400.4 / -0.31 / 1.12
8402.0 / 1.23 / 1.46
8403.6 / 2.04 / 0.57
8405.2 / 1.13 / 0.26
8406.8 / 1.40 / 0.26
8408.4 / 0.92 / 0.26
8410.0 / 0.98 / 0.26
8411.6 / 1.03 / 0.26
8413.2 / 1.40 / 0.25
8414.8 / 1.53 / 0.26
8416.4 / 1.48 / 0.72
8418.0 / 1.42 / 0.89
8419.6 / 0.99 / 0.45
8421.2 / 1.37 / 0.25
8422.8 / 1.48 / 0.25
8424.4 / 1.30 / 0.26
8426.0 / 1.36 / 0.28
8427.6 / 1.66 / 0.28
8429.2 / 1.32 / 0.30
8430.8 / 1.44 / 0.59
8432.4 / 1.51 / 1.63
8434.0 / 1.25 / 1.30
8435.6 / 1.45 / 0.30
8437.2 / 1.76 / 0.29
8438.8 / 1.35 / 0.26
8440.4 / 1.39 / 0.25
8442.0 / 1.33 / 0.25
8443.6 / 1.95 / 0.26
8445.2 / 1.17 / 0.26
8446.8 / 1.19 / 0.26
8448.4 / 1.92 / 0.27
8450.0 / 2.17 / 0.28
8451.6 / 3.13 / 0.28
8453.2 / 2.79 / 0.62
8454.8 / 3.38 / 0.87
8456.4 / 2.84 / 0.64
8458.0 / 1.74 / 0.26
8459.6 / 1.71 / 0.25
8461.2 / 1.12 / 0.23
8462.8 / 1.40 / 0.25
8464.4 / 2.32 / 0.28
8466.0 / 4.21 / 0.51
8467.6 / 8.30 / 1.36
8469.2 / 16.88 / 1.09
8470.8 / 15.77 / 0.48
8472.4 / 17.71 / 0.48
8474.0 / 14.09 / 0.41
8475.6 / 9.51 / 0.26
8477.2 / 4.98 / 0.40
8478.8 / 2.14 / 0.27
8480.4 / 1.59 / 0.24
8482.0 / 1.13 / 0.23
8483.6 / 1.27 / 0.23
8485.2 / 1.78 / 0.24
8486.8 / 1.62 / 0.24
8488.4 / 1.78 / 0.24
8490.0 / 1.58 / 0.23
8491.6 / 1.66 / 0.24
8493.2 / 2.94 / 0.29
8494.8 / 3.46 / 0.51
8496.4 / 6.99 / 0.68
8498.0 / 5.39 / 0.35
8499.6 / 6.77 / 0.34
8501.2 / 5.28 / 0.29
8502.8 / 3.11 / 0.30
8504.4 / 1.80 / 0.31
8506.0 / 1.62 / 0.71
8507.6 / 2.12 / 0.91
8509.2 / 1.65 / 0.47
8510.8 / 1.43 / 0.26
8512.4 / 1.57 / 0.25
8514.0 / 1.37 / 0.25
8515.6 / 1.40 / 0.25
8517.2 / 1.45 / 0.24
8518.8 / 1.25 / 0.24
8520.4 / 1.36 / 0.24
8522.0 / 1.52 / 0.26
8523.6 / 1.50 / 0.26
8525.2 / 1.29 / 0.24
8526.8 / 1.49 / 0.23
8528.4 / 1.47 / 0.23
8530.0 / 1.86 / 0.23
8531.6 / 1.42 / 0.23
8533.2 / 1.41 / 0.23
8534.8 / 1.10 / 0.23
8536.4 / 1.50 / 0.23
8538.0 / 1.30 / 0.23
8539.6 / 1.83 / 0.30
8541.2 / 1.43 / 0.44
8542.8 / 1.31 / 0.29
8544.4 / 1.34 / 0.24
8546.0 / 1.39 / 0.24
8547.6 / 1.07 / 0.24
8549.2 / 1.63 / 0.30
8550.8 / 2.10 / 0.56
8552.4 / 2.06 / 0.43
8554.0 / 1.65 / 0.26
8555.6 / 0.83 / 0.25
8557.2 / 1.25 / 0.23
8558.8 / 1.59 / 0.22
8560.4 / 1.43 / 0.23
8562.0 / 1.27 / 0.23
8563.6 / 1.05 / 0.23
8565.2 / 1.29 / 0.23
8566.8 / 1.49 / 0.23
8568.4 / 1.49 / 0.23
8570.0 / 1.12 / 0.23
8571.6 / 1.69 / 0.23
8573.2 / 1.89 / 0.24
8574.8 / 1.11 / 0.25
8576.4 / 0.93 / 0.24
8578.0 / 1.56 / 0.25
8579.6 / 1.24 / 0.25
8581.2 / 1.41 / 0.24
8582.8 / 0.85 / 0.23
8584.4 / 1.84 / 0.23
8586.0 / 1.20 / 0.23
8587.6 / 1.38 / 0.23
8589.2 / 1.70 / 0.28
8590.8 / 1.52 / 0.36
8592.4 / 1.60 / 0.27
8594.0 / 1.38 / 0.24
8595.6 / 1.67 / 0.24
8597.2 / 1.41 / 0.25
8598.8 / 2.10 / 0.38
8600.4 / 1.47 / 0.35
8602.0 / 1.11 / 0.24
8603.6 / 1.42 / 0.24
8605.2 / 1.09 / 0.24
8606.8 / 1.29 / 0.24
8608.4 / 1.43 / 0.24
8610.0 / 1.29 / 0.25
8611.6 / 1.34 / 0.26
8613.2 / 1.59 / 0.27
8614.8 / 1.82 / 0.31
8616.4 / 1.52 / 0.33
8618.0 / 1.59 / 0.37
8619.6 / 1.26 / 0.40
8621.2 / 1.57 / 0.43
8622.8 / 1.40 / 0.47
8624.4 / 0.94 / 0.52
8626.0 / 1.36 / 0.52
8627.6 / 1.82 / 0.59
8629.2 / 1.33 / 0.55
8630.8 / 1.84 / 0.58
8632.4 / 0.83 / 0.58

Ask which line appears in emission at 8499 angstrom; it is [N II] 6583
